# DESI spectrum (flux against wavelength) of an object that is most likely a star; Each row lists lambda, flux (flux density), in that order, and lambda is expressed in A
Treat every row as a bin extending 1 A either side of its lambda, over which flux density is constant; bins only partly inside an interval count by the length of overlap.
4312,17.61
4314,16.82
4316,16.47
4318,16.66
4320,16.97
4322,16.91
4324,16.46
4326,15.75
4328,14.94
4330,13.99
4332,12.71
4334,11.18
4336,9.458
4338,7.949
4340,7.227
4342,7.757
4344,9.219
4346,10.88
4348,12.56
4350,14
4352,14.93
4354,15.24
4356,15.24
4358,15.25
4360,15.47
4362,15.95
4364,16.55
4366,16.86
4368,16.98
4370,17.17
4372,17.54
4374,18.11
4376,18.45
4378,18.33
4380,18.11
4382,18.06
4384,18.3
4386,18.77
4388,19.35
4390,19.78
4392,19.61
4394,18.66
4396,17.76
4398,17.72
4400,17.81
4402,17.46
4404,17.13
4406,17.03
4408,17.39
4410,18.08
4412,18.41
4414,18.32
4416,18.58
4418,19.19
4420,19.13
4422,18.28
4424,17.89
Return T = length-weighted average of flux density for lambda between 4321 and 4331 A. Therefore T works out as 15.6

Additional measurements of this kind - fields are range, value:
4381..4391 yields 18.9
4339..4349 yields 9.53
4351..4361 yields 15.2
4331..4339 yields 10.3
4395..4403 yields 17.7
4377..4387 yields 18.3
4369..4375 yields 17.6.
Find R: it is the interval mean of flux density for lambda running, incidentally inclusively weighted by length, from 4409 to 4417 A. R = 18.3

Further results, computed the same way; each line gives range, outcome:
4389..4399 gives 18.7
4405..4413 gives 17.7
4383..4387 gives 18.5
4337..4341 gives 7.59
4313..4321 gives 16.7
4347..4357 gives 14.4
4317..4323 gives 16.8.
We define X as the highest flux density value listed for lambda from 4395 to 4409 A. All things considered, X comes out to 17.81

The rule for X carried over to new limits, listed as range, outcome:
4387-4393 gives 19.78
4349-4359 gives 15.25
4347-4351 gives 14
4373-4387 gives 18.77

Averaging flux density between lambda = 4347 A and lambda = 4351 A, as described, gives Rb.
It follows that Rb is 13.3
